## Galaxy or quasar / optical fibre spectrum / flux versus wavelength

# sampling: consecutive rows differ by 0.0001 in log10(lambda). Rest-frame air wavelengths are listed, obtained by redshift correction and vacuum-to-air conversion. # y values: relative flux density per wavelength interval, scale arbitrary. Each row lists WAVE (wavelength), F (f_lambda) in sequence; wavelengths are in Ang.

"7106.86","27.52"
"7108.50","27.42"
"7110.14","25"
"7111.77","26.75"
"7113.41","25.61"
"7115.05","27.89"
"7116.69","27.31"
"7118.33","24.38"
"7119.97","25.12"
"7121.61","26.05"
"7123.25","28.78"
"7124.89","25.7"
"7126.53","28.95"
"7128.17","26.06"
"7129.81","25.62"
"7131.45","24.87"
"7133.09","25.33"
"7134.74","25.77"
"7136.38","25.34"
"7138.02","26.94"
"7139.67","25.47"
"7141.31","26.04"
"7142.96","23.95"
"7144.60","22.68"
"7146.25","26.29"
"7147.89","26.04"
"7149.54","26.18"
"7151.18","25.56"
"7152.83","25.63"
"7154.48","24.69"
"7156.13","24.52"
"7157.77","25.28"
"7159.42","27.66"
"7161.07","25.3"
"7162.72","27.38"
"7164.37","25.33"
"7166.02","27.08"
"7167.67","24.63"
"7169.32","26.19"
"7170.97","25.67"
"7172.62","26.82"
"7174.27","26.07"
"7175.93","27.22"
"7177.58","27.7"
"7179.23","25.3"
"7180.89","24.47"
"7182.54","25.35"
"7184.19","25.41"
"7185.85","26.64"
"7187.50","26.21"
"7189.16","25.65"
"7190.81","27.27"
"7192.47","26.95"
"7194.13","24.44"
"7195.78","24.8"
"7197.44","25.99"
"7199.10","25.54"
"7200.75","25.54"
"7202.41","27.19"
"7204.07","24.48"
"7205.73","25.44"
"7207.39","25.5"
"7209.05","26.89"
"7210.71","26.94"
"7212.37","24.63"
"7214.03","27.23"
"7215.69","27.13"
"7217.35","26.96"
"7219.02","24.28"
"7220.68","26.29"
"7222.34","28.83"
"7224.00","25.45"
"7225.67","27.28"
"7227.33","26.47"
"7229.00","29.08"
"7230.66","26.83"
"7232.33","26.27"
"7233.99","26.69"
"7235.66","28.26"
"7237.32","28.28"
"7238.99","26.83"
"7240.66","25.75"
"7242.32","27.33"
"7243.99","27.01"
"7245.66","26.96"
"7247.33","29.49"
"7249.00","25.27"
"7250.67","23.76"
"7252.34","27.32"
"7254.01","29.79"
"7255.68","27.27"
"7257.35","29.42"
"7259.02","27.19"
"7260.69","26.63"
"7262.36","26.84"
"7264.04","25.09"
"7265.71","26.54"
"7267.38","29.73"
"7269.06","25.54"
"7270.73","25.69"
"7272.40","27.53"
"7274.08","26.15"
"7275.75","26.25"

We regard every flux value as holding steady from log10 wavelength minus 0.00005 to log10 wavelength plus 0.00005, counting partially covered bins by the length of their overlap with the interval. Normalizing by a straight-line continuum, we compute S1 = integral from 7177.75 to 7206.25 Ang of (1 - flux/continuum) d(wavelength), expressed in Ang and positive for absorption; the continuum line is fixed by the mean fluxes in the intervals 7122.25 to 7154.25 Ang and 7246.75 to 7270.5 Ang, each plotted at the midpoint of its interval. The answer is 0.70 Ang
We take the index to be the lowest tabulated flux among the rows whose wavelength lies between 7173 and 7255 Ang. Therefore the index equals 23.76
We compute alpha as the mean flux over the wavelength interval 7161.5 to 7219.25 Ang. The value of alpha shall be 26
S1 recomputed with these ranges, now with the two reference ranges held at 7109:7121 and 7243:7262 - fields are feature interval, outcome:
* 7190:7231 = 0.9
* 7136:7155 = 0.6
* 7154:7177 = 0.4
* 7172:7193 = 0.3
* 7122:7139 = -0.1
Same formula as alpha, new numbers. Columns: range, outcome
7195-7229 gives 26.2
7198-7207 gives 25.6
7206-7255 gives 26.8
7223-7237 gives 27.1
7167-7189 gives 26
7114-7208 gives 25.9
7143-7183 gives 25.8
